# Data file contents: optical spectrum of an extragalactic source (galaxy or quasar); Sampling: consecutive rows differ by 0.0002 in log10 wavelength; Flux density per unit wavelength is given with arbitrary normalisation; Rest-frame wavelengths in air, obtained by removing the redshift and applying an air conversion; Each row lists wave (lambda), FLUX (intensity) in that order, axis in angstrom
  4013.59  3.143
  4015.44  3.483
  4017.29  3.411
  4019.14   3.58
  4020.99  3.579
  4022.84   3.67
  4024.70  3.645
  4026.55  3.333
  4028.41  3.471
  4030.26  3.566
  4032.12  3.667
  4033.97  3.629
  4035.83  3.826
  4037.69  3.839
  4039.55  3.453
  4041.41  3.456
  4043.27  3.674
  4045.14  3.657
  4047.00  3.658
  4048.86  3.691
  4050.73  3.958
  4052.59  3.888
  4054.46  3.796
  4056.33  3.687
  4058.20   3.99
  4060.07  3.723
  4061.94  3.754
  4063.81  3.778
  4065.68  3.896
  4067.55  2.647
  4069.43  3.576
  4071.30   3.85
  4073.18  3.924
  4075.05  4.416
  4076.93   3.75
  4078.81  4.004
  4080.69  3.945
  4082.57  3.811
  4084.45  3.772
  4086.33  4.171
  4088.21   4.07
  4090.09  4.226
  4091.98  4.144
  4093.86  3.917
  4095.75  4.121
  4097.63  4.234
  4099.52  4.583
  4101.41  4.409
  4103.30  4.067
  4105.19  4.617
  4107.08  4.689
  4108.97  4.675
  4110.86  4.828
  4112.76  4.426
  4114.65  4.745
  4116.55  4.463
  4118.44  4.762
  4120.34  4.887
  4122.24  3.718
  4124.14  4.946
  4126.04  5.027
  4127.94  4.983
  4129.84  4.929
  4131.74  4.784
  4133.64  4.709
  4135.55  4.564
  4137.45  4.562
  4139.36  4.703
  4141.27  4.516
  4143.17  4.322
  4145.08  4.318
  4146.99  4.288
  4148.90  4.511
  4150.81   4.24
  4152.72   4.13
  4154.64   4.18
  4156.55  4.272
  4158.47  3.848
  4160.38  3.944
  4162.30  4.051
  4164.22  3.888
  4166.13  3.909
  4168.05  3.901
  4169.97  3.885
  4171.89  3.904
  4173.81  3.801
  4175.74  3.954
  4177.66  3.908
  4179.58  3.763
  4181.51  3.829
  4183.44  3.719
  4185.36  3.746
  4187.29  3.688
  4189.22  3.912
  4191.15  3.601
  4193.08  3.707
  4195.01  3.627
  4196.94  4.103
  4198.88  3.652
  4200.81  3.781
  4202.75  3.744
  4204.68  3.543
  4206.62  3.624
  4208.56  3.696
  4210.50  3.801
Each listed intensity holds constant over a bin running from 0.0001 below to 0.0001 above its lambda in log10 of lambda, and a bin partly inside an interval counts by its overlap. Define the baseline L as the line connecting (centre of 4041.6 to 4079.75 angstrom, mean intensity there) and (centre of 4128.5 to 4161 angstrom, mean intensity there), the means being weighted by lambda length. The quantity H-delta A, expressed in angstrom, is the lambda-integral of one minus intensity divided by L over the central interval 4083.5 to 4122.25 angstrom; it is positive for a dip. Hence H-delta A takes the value -2.7 angstrom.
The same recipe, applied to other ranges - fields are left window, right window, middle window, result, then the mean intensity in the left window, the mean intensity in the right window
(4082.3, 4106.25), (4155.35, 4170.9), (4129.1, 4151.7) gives -2.78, 4.18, 3.97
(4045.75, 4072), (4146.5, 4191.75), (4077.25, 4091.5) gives -0.88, 3.71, 3.95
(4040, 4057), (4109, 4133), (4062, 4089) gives 1.70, 3.71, 4.71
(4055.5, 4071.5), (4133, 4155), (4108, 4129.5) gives -2.61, 3.65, 4.42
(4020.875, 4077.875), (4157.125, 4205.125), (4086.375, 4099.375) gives -1.44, 3.69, 3.82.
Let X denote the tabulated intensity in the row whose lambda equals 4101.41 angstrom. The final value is 4.409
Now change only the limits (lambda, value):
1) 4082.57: 3.811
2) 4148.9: 4.511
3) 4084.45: 3.772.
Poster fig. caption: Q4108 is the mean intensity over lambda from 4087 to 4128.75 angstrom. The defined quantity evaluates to 4.48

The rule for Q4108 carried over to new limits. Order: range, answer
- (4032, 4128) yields 4.06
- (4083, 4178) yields 4.33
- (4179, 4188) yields 3.75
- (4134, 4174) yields 4.19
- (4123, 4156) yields 4.56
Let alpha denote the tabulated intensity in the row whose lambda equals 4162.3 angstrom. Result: 4.051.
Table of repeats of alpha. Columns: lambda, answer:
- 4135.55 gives 4.564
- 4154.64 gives 4.18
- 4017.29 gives 3.411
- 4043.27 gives 3.674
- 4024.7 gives 3.645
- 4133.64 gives 4.709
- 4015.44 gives 3.483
